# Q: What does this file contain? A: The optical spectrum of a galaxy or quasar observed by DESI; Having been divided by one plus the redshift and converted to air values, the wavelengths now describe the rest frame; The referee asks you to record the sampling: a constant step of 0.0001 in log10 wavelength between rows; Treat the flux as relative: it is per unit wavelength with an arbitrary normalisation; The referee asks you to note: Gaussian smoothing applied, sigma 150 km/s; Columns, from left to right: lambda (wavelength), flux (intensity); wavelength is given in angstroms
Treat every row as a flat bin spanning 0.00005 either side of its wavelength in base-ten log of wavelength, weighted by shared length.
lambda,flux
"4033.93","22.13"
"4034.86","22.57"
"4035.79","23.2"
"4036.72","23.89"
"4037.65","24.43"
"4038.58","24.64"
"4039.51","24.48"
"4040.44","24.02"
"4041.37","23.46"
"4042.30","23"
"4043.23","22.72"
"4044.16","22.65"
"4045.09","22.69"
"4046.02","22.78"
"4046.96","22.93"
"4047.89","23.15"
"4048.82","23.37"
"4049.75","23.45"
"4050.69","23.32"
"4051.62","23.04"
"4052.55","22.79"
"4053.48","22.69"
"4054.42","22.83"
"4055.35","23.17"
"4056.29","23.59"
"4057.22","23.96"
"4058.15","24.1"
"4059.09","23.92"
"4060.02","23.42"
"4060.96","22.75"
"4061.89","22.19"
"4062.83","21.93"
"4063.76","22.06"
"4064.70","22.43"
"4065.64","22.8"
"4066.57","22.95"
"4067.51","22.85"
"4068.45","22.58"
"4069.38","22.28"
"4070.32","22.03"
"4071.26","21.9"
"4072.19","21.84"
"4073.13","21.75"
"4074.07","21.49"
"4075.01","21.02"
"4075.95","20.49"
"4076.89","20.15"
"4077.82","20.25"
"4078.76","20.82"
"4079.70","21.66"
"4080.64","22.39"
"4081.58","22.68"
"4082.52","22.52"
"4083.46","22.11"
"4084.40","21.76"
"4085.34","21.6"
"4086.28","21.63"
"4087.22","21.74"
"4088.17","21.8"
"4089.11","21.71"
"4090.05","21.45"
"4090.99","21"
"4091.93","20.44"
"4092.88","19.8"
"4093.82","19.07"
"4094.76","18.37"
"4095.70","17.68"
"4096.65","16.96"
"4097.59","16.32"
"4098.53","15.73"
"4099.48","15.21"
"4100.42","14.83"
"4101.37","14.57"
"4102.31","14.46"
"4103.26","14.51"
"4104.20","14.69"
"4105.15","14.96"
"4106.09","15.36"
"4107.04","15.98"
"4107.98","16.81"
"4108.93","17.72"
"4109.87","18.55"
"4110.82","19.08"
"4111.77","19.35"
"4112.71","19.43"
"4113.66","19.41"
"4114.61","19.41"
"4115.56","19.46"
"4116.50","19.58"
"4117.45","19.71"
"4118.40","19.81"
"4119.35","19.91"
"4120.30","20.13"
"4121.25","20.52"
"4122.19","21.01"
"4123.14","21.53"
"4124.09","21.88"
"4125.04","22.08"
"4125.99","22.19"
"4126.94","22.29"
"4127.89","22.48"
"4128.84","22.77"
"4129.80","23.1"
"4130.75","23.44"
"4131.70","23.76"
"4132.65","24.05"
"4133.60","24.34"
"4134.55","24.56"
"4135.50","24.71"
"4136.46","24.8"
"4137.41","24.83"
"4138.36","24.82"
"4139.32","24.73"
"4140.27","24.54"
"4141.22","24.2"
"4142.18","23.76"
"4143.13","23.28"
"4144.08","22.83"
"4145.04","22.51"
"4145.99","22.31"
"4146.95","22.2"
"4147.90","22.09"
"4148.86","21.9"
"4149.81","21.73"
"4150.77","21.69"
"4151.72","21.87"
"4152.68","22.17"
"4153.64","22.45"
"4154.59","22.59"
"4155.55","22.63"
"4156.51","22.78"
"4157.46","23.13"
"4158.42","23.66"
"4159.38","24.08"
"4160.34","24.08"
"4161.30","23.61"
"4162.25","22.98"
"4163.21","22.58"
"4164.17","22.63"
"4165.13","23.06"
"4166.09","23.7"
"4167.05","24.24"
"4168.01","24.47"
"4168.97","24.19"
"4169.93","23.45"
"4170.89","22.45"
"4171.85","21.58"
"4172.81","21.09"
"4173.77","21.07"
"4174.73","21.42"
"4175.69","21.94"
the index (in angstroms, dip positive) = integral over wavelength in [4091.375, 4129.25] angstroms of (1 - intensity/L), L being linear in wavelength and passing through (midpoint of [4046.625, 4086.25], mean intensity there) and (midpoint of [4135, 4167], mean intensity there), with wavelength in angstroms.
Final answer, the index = 7.0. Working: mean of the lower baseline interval 22.4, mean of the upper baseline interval 23.2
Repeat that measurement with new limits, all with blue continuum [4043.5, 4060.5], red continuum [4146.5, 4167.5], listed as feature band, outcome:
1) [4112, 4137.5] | 1.22 angstroms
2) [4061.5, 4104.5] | 5.31 angstroms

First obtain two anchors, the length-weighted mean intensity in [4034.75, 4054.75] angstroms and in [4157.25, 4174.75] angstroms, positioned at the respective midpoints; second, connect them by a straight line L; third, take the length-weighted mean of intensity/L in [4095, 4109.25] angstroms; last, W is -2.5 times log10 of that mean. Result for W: 0.420 mag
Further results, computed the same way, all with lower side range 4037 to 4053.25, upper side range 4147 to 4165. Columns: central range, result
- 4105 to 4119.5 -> 0.24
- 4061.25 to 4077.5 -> 0.06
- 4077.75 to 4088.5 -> 0.07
